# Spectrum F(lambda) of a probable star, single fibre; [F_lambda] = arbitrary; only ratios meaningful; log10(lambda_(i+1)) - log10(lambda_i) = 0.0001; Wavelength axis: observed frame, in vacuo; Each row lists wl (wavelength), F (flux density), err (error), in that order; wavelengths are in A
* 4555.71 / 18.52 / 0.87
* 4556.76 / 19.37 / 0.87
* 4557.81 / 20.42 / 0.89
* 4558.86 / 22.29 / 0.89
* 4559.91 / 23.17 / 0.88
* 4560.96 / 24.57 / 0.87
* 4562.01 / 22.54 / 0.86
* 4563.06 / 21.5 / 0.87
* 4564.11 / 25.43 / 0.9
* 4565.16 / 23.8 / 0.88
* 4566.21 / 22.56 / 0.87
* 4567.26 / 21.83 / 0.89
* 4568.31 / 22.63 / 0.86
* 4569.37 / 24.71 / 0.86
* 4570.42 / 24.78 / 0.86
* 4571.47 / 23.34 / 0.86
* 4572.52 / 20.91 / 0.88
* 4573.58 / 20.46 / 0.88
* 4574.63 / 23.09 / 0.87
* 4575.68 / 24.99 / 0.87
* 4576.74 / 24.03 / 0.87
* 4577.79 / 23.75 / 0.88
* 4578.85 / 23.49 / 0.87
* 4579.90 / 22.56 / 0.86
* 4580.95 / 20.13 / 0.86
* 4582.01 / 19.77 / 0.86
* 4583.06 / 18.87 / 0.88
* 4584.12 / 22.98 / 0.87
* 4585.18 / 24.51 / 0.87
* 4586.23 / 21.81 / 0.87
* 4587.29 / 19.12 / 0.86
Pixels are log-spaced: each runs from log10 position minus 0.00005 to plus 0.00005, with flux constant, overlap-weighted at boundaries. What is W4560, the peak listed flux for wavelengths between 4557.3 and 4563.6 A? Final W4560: 24.57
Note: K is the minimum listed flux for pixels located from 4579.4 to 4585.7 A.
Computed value 18.87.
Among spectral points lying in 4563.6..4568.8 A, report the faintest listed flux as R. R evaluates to 21.83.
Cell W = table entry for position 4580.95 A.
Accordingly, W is 20.13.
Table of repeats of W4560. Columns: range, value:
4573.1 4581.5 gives 24.99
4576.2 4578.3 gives 24.03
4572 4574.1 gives 20.91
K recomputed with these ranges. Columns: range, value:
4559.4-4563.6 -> 21.5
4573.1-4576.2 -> 20.46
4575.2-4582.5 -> 19.77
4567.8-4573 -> 20.91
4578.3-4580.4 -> 22.56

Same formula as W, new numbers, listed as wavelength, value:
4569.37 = 24.71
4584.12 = 22.98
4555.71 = 18.52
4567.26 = 21.83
